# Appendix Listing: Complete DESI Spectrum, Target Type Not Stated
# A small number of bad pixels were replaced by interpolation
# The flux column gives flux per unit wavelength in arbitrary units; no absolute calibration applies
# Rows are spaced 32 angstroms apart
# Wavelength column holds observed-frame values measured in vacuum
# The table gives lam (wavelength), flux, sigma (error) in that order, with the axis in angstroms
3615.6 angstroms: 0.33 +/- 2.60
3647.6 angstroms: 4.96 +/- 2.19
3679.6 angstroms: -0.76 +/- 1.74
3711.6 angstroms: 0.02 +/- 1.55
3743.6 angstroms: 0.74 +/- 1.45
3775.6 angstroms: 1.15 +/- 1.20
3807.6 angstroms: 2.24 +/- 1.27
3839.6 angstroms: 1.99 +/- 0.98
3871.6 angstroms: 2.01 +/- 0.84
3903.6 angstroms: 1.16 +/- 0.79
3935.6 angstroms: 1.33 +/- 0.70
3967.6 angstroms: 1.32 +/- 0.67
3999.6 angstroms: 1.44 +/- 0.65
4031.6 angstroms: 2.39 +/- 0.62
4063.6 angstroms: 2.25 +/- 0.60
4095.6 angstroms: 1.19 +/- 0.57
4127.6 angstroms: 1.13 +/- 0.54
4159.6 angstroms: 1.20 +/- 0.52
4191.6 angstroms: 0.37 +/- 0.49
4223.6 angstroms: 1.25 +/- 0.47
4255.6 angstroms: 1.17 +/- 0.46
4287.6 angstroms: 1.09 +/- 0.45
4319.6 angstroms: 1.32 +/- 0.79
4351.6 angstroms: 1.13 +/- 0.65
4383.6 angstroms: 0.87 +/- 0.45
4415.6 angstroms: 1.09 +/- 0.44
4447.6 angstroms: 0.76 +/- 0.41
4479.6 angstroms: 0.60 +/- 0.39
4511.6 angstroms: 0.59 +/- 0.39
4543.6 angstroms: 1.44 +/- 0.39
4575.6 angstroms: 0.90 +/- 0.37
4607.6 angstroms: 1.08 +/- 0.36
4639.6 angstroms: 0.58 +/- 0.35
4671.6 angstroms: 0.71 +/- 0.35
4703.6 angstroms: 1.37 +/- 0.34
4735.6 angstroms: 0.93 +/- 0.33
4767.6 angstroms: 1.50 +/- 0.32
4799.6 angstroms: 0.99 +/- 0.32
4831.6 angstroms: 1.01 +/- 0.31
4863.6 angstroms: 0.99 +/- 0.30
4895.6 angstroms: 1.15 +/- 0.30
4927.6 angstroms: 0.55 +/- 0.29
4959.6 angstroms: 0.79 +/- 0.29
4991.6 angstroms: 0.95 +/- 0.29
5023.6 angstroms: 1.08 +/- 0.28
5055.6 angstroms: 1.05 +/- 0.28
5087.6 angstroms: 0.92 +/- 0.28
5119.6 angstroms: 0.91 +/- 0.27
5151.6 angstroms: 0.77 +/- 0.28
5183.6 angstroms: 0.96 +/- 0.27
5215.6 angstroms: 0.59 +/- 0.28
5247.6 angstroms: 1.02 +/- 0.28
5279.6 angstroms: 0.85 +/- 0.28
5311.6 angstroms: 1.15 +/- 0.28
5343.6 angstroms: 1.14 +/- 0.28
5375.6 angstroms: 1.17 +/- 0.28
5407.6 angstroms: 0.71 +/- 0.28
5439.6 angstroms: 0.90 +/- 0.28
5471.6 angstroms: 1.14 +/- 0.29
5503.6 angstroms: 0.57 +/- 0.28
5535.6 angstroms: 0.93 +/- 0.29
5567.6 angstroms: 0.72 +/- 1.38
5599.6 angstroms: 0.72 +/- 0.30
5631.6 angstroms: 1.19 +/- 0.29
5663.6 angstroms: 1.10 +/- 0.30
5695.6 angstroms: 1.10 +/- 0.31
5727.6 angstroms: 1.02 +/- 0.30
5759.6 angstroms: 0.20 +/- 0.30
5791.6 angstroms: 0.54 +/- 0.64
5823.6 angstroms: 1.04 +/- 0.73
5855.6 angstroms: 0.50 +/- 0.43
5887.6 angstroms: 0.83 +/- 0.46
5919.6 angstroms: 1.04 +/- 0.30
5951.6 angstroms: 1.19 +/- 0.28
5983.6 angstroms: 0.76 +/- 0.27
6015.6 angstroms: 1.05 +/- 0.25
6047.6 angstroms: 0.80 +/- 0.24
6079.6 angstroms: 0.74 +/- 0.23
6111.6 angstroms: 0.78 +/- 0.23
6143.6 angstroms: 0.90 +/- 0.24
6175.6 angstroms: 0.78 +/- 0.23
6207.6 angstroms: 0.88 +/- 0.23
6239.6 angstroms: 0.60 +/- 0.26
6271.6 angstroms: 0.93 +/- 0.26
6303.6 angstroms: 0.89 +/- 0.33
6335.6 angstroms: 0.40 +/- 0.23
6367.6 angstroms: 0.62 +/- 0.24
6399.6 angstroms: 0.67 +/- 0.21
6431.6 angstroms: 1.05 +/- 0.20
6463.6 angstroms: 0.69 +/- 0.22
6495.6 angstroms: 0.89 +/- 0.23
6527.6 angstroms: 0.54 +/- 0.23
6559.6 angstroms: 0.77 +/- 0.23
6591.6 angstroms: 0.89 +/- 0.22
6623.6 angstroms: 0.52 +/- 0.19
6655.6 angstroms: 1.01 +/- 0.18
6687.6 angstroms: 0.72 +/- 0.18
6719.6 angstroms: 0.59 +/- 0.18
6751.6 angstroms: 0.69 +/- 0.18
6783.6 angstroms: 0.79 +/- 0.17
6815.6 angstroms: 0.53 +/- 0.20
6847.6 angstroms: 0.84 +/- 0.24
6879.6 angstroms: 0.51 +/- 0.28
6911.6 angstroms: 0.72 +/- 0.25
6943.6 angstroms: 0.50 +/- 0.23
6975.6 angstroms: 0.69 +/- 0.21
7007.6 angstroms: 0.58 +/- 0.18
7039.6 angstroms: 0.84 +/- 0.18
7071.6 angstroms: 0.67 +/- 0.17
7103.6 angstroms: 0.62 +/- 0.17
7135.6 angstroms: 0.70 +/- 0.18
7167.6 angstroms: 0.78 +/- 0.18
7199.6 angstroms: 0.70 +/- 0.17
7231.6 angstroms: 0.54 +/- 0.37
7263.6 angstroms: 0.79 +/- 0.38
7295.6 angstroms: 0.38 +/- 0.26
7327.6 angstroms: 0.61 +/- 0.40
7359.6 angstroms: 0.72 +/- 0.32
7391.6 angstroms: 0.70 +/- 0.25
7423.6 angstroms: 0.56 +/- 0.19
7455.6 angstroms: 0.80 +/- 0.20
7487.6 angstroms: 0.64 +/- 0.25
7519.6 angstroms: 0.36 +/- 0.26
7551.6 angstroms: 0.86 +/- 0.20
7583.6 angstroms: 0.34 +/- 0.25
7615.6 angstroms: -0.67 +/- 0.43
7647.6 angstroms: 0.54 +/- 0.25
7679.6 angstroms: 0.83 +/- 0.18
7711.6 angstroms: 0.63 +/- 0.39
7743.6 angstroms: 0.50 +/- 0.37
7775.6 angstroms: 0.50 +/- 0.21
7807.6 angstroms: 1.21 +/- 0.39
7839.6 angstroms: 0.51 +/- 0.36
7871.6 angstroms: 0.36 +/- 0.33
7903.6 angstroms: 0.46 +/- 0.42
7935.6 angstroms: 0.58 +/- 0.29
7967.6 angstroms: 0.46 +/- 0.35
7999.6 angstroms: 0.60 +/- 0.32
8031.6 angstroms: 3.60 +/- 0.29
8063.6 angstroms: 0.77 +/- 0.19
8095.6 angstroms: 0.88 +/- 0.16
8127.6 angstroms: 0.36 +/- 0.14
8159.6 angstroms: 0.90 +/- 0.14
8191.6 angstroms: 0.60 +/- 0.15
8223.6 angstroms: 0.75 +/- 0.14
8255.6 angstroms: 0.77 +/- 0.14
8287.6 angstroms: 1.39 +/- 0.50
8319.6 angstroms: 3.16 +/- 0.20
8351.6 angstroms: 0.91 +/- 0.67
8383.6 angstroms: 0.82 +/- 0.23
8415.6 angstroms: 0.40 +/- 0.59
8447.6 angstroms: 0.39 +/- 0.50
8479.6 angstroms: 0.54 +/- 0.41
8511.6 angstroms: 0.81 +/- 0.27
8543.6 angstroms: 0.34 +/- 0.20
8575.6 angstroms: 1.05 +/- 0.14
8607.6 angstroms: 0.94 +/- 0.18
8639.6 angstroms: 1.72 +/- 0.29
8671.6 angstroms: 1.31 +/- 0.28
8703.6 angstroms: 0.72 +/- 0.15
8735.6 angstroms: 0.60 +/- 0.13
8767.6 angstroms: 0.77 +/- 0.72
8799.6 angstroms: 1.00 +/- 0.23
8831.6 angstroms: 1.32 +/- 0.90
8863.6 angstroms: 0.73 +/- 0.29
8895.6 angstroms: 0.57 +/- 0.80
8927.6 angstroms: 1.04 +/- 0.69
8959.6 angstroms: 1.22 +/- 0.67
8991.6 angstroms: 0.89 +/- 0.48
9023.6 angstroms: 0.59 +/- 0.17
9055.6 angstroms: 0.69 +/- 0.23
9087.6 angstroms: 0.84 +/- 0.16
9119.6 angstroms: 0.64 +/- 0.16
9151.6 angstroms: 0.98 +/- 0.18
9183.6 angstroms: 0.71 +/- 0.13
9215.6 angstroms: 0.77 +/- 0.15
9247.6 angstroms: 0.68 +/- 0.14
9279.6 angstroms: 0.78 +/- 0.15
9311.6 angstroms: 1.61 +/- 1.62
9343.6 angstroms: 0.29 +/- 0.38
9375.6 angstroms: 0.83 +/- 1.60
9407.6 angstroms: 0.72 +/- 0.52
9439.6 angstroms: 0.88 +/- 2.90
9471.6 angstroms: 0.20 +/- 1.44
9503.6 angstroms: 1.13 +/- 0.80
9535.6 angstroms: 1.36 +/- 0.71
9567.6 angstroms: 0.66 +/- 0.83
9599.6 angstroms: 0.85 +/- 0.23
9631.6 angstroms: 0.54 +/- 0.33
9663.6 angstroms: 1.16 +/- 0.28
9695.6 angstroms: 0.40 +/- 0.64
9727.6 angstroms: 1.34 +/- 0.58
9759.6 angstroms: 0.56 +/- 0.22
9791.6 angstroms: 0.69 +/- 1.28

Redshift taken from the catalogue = 1.228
